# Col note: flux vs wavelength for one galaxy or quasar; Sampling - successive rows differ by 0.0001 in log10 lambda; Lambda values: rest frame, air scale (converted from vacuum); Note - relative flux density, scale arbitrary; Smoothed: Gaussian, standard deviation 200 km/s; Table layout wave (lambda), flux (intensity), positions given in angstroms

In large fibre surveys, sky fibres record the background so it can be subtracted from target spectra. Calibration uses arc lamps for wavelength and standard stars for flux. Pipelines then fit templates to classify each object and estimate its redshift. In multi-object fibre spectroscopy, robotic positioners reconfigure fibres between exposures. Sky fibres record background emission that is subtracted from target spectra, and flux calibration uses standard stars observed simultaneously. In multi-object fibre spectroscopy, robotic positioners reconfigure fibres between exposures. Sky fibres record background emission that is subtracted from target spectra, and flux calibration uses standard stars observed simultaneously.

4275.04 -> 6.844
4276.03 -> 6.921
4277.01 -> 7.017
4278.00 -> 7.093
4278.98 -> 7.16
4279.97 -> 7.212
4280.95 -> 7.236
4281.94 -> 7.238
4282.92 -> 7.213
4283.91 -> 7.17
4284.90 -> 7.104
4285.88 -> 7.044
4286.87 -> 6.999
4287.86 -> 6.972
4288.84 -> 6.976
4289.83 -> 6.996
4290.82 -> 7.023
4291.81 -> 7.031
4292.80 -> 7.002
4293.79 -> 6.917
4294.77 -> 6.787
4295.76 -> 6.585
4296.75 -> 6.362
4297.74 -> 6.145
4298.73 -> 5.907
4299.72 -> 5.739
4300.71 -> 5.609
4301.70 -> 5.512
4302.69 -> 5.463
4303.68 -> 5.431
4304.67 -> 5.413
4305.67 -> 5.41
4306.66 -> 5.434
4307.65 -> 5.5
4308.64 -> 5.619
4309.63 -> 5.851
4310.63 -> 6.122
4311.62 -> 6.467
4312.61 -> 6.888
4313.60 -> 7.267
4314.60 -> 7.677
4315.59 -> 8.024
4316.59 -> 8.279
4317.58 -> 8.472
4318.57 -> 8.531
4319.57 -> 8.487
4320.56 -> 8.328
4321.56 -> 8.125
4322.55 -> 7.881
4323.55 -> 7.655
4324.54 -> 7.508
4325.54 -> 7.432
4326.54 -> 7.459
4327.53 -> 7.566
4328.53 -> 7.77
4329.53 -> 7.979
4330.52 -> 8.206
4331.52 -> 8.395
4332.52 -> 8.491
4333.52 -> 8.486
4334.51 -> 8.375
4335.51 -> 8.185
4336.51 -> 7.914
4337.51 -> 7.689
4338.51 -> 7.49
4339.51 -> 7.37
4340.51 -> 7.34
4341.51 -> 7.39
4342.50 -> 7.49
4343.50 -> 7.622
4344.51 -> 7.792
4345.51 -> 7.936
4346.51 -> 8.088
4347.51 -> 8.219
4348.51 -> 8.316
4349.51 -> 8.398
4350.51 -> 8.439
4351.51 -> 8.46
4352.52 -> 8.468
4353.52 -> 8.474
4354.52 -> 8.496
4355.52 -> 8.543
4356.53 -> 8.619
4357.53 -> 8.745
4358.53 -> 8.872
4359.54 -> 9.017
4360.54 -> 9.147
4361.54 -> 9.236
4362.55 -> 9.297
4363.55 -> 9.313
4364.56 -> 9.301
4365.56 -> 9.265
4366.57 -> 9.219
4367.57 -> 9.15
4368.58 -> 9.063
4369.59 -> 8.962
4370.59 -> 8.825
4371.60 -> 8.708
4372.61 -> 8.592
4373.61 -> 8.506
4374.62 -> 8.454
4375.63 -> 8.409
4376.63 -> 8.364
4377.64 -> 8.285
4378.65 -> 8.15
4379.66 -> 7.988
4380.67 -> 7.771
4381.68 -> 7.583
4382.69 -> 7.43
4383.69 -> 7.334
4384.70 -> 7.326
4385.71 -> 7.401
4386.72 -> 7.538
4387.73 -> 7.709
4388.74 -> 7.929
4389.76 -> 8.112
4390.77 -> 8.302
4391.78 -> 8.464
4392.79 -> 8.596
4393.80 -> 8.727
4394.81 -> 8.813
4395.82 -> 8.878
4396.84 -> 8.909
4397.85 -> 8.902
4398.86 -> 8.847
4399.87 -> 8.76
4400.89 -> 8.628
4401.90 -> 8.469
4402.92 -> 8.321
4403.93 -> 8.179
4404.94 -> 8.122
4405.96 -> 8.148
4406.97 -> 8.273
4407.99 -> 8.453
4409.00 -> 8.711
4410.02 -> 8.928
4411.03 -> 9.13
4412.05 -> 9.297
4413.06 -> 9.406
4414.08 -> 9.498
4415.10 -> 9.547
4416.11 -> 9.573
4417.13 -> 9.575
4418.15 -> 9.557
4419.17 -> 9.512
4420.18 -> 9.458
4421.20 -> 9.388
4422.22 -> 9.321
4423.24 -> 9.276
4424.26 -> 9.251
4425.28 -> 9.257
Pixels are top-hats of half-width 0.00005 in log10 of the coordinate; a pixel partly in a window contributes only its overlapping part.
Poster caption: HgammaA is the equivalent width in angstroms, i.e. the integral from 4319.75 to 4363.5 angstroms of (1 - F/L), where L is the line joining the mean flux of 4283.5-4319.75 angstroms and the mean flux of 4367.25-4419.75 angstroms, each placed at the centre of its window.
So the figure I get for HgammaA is -4.12 angstroms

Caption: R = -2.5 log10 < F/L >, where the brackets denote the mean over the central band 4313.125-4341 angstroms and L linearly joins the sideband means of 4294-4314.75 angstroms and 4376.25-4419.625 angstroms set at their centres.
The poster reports -0.20 mag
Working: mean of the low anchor 6.04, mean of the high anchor 8.5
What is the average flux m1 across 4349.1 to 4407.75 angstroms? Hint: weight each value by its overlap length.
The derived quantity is 8.49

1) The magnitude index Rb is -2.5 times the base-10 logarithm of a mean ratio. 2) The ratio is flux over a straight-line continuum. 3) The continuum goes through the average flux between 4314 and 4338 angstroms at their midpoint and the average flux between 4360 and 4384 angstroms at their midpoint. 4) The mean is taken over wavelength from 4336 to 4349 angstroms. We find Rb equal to 0.07 mag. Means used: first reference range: 8.03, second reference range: 8.61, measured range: 7.74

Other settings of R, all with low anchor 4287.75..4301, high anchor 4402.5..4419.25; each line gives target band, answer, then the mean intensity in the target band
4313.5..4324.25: -0.14 mag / 8.08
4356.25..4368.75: -0.15 mag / 9.11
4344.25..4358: -0.09 mag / 8.37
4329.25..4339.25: -0.10 mag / 8.11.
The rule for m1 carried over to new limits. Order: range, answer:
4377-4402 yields 8.19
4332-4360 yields 8.17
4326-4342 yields 7.88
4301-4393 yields 7.89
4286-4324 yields 6.76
